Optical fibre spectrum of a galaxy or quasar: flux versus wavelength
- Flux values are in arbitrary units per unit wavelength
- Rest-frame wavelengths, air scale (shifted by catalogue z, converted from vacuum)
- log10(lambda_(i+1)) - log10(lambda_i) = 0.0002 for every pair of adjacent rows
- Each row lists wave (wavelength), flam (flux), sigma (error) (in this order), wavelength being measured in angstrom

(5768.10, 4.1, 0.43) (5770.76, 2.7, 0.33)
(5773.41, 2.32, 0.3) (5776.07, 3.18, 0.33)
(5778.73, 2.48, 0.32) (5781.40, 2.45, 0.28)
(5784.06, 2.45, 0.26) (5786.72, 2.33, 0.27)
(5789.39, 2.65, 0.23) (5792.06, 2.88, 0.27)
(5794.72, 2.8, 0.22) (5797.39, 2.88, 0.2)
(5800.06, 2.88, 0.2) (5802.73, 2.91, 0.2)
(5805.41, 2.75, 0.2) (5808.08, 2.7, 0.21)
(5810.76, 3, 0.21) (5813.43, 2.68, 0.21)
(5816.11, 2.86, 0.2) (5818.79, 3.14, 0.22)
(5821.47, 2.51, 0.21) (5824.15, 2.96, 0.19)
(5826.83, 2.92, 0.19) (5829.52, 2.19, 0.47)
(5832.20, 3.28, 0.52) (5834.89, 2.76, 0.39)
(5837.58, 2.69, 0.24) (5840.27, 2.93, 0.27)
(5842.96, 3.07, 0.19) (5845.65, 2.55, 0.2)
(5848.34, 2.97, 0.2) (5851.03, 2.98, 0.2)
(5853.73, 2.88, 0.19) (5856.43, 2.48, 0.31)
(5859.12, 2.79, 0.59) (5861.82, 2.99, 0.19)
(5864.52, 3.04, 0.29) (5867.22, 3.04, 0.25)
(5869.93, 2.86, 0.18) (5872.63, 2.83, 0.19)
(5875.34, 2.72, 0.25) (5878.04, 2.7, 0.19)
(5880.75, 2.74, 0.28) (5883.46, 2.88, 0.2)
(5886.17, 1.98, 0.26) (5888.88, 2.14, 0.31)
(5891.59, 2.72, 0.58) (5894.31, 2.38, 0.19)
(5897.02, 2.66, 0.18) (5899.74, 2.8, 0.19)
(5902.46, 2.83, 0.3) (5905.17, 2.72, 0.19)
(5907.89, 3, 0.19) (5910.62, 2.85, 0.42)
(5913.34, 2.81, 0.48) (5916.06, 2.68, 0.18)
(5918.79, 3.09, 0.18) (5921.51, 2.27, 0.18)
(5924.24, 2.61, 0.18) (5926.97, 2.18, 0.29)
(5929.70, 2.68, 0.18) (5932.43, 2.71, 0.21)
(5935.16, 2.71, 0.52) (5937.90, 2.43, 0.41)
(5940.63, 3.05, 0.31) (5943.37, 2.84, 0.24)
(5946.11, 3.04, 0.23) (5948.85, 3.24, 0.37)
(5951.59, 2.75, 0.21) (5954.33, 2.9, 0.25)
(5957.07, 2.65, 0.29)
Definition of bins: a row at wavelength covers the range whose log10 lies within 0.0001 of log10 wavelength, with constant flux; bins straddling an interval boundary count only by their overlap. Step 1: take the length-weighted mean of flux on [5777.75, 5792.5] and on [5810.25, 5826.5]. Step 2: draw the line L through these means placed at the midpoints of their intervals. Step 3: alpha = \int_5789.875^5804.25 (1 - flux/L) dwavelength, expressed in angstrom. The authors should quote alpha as -1.17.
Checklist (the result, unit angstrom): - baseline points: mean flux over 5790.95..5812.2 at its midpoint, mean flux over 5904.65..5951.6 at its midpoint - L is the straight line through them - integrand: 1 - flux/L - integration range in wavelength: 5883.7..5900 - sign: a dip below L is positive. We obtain 1.9 angstrom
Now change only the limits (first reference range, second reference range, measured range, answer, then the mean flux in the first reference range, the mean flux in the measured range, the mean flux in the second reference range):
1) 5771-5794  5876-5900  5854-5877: -2.5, 2.6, 2.84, 2.55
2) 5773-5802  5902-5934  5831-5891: -2.1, 2.68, 2.78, 2.7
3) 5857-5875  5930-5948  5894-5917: 0.6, 2.89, 2.77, 2.8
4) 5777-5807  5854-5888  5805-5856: -2.1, 2.69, 2.83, 2.75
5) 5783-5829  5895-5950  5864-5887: 0.0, 2.77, 2.76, 2.75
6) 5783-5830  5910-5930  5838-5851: -0.7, 2.76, 2.88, 2.64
